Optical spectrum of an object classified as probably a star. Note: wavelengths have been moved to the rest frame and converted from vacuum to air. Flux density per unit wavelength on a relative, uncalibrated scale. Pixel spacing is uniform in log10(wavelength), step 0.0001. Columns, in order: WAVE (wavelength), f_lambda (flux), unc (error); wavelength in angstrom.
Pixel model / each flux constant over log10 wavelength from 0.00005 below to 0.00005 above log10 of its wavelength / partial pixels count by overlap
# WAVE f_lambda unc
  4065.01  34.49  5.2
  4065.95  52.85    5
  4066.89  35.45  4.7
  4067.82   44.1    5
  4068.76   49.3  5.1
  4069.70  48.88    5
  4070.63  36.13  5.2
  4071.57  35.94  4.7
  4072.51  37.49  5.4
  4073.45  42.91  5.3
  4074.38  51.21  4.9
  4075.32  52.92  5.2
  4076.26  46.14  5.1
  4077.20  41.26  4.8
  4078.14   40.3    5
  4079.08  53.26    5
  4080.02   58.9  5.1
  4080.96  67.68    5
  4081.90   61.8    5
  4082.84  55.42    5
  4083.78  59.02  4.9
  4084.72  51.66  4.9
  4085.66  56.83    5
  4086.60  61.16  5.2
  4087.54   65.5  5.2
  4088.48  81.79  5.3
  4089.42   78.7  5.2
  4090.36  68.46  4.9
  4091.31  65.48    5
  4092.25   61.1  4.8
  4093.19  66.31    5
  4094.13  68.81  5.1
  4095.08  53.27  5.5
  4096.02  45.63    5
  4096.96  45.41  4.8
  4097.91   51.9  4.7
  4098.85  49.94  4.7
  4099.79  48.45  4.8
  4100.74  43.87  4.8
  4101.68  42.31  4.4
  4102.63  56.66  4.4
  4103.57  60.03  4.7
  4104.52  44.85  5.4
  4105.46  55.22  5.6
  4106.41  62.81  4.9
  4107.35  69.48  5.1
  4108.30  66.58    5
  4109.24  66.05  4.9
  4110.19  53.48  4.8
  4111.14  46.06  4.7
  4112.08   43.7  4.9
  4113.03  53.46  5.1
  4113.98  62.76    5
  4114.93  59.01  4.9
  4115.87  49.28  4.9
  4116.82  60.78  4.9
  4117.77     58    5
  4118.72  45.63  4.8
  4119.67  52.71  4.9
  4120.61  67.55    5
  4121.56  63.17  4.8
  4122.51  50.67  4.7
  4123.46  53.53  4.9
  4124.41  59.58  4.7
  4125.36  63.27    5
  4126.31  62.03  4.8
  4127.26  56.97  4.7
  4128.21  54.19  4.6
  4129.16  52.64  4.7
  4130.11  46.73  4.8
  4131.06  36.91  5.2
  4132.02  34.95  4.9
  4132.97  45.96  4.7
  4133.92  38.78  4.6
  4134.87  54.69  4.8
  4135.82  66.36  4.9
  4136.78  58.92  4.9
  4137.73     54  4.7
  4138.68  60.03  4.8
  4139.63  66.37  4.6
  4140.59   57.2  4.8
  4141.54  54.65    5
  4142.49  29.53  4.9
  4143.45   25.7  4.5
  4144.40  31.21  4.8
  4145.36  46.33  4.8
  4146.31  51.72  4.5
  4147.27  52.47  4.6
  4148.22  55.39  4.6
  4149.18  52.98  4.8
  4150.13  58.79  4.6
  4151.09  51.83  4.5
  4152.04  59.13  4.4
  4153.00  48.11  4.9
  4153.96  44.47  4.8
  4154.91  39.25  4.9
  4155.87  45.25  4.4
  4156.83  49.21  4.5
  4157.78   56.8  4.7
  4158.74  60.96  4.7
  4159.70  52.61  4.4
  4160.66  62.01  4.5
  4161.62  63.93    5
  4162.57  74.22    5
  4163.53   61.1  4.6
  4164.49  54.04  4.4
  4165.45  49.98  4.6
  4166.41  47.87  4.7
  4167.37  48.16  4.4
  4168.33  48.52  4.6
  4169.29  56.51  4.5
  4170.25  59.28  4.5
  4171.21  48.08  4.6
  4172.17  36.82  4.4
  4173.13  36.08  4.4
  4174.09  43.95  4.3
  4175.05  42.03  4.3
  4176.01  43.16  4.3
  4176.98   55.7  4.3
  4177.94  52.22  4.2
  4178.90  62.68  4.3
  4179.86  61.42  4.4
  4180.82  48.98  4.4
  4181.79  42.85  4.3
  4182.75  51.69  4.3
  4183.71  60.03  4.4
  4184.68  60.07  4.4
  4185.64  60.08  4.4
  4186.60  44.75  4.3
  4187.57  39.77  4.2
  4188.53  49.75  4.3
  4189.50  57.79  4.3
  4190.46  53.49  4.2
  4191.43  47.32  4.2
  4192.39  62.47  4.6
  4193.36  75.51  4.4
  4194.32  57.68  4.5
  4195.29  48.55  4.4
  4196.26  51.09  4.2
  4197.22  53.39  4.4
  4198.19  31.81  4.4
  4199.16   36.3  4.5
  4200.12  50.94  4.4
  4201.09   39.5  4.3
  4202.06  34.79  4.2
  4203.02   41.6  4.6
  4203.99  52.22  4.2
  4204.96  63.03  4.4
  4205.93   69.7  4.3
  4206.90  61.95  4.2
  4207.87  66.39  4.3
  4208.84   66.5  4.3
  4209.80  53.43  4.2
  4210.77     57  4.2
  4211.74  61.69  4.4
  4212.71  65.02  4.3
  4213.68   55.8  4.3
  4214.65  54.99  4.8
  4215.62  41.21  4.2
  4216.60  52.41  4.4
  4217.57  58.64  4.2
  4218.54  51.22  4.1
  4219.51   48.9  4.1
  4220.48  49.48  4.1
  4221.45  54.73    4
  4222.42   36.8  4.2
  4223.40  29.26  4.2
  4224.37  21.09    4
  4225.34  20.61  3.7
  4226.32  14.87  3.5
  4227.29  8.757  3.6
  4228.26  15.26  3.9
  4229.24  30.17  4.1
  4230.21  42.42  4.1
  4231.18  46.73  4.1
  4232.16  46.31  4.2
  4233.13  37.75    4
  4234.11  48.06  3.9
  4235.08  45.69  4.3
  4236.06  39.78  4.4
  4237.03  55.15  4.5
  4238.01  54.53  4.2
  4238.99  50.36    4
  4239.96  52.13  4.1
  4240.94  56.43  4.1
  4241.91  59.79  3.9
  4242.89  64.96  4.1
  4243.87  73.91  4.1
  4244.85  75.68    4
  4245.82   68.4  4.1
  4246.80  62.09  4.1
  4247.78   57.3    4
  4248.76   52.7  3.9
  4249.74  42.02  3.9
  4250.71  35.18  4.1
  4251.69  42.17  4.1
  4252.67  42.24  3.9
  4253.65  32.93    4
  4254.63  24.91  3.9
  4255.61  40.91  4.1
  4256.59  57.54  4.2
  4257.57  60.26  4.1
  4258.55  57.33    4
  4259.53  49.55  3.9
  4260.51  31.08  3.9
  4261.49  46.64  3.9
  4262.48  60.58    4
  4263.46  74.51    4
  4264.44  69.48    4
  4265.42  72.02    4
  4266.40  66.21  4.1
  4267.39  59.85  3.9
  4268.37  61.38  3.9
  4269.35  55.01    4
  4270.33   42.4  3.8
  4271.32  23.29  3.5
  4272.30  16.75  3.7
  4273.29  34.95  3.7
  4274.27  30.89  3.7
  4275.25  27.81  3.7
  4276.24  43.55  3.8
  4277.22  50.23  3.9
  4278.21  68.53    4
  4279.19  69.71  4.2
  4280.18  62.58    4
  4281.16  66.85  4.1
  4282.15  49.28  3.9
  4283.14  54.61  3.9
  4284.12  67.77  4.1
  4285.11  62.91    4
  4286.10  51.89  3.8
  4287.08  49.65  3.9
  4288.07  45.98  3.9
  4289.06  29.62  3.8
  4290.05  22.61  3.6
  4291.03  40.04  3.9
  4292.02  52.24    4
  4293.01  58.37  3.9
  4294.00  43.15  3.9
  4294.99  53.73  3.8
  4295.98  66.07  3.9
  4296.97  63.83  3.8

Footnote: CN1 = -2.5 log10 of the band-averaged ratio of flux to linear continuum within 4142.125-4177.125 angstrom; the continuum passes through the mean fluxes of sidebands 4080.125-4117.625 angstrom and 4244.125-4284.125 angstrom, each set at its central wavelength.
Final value 0.12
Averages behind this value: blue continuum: 58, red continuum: 51.3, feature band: 49.8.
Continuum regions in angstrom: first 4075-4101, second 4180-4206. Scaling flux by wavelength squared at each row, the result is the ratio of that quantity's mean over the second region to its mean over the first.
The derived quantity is 0.94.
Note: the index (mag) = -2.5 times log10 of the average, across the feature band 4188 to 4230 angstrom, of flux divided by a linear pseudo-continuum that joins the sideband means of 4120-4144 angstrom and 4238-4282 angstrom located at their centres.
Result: 0.100 mag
